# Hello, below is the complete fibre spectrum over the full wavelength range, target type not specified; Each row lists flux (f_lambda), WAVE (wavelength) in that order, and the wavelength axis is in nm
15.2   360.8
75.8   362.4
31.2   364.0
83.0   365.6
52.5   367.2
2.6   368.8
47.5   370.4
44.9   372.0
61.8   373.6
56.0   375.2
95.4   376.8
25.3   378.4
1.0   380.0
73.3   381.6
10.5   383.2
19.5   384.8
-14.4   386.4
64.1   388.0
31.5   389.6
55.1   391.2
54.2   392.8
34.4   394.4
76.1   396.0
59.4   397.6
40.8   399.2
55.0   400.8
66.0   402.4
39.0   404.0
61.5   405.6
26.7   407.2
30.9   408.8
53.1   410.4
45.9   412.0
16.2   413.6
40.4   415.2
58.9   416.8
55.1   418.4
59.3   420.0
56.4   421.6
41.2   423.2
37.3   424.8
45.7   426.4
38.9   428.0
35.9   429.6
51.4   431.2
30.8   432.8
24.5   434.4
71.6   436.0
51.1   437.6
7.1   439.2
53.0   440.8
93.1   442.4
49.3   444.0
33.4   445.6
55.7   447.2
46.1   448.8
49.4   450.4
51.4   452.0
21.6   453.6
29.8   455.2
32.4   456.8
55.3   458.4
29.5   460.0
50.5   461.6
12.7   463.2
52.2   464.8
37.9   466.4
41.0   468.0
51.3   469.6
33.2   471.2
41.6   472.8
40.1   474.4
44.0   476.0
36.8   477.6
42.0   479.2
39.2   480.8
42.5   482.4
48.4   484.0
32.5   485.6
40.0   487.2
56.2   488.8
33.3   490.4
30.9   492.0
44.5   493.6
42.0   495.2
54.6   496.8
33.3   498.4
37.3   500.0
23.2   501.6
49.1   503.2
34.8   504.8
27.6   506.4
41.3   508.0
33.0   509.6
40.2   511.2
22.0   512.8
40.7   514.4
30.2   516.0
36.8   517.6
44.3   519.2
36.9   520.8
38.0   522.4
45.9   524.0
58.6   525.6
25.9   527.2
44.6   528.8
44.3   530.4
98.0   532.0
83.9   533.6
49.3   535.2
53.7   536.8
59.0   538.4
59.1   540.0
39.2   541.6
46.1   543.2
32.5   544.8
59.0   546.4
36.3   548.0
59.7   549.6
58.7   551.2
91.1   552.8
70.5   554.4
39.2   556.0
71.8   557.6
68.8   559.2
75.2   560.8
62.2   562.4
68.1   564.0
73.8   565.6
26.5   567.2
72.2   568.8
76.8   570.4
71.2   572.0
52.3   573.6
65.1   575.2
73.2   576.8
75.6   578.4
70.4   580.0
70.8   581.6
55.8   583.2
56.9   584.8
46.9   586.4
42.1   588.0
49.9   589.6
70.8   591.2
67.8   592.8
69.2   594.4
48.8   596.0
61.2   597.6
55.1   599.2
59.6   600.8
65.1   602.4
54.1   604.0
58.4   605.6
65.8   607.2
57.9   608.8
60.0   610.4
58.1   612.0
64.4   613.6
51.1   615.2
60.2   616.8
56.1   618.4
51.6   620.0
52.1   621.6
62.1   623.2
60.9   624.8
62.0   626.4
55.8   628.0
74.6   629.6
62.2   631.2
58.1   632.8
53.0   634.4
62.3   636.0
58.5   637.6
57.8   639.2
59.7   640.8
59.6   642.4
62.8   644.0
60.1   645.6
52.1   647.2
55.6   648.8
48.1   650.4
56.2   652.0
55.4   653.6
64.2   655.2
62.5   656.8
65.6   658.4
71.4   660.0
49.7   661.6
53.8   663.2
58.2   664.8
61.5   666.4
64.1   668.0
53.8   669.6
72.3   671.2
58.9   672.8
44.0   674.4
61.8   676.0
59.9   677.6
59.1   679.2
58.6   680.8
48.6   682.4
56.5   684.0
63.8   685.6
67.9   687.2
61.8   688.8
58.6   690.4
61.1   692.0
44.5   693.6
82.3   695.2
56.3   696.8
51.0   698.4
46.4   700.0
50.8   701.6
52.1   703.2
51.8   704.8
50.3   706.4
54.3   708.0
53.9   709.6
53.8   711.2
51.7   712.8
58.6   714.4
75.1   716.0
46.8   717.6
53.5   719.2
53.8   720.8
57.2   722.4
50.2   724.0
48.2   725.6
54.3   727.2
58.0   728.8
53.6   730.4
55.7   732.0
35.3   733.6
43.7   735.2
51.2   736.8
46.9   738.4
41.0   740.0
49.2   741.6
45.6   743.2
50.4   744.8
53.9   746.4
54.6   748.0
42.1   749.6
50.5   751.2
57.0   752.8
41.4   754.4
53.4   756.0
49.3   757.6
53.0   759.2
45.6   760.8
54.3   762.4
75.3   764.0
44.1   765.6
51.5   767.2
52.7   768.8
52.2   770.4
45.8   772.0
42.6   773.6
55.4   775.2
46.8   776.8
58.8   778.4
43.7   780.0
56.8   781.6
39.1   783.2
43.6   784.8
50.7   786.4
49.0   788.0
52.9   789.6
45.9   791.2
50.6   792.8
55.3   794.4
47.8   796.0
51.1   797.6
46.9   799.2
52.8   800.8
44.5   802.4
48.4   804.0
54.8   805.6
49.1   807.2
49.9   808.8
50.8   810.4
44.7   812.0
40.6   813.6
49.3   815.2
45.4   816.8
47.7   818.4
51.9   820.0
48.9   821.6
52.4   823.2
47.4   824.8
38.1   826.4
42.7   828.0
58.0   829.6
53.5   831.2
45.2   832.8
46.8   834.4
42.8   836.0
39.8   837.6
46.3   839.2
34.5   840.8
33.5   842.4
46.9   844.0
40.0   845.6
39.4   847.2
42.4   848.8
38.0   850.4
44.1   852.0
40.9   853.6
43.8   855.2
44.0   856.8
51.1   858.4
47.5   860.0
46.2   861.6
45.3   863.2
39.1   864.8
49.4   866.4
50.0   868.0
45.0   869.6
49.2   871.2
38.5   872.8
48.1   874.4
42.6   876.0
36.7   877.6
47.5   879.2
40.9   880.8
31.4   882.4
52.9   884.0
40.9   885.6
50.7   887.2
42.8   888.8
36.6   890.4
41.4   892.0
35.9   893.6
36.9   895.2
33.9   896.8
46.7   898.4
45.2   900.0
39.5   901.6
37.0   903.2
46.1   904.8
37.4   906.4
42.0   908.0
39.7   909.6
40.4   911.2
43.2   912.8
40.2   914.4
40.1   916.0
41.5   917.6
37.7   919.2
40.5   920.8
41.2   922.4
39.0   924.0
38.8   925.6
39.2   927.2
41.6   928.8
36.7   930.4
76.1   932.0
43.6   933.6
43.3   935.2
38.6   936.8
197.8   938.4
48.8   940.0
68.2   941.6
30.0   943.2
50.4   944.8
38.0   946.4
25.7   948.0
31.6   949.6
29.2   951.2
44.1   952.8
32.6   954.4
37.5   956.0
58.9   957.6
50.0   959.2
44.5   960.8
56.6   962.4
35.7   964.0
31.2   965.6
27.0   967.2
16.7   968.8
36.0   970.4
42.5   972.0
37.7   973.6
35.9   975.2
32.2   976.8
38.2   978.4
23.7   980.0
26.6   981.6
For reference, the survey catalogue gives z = 0.429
